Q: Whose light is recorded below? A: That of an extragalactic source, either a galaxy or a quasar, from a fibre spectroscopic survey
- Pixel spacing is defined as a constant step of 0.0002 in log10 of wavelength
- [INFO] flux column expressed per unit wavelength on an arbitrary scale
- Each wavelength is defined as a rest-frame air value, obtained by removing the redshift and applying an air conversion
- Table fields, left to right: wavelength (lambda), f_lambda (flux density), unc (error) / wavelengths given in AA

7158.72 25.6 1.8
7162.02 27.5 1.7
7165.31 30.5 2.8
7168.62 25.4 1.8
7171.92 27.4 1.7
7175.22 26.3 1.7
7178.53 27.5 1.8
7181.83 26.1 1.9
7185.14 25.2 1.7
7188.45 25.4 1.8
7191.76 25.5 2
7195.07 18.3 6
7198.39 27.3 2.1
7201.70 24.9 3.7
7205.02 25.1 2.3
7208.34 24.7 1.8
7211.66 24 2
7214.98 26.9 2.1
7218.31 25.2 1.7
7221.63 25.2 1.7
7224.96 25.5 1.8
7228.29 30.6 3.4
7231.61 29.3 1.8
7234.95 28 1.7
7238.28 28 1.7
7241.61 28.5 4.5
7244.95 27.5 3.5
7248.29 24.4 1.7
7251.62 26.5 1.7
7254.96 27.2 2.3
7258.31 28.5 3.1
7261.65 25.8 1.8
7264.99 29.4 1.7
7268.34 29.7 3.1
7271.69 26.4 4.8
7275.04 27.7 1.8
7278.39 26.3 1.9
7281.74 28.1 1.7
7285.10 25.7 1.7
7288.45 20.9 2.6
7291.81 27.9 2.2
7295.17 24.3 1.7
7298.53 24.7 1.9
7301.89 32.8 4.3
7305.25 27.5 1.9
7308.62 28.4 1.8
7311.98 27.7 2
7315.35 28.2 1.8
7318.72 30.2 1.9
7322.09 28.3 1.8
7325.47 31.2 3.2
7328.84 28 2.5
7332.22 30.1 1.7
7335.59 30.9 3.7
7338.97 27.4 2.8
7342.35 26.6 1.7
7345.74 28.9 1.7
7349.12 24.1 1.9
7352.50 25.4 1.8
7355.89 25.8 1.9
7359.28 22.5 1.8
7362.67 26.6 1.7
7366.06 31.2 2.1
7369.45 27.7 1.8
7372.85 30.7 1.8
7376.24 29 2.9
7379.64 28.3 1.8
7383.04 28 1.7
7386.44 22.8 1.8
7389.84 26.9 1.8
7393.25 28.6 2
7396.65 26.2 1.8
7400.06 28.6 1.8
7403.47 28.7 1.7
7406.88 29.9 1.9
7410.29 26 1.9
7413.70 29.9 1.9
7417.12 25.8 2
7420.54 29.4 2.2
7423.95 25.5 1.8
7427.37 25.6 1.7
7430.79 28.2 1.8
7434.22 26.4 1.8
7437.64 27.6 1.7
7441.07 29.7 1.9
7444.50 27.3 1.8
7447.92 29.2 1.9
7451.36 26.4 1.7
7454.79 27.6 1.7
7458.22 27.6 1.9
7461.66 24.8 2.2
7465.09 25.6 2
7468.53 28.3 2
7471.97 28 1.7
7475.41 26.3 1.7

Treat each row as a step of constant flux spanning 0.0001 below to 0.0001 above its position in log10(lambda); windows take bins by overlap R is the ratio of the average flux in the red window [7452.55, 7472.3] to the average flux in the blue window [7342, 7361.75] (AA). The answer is 1.05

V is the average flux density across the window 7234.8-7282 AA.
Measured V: 27.4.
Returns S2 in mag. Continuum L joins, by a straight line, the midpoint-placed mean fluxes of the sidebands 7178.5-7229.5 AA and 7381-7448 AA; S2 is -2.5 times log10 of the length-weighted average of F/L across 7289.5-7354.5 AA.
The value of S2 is -0.056 mag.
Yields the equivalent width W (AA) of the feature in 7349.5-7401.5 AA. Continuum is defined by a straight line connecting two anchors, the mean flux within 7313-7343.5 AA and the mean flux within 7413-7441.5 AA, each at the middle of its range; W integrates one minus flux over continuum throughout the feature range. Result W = 2.00 AA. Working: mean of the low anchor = 29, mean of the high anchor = 27.4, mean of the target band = 27.1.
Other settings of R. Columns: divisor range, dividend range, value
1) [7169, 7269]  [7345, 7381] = 1.03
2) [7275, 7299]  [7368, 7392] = 1.08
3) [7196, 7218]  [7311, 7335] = 1.16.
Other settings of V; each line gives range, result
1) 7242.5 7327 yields 27.4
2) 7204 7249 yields 26.7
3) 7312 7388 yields 27.8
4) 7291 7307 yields 27.4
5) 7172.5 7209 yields 25.2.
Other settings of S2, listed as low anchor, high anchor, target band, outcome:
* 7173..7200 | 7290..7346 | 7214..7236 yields -0.043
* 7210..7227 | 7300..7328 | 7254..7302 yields 0.038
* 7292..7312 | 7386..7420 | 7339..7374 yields 0.027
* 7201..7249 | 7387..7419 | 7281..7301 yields 0.065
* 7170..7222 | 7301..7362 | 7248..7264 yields -0.014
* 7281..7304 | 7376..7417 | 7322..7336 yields -0.115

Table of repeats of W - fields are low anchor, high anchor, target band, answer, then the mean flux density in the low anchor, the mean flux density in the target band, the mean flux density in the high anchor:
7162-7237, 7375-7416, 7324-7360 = -0.3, 26.1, 27.5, 27.7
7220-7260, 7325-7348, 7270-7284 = 0.4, 27.4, 27.1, 28.8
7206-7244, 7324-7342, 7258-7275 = -0.1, 26.9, 27.9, 29.3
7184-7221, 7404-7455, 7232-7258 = -2.1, 24.8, 27.3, 27.7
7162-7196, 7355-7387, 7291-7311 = -0.5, 26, 27.6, 27.5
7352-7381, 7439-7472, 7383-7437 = 0.4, 27.5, 27.3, 27.4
